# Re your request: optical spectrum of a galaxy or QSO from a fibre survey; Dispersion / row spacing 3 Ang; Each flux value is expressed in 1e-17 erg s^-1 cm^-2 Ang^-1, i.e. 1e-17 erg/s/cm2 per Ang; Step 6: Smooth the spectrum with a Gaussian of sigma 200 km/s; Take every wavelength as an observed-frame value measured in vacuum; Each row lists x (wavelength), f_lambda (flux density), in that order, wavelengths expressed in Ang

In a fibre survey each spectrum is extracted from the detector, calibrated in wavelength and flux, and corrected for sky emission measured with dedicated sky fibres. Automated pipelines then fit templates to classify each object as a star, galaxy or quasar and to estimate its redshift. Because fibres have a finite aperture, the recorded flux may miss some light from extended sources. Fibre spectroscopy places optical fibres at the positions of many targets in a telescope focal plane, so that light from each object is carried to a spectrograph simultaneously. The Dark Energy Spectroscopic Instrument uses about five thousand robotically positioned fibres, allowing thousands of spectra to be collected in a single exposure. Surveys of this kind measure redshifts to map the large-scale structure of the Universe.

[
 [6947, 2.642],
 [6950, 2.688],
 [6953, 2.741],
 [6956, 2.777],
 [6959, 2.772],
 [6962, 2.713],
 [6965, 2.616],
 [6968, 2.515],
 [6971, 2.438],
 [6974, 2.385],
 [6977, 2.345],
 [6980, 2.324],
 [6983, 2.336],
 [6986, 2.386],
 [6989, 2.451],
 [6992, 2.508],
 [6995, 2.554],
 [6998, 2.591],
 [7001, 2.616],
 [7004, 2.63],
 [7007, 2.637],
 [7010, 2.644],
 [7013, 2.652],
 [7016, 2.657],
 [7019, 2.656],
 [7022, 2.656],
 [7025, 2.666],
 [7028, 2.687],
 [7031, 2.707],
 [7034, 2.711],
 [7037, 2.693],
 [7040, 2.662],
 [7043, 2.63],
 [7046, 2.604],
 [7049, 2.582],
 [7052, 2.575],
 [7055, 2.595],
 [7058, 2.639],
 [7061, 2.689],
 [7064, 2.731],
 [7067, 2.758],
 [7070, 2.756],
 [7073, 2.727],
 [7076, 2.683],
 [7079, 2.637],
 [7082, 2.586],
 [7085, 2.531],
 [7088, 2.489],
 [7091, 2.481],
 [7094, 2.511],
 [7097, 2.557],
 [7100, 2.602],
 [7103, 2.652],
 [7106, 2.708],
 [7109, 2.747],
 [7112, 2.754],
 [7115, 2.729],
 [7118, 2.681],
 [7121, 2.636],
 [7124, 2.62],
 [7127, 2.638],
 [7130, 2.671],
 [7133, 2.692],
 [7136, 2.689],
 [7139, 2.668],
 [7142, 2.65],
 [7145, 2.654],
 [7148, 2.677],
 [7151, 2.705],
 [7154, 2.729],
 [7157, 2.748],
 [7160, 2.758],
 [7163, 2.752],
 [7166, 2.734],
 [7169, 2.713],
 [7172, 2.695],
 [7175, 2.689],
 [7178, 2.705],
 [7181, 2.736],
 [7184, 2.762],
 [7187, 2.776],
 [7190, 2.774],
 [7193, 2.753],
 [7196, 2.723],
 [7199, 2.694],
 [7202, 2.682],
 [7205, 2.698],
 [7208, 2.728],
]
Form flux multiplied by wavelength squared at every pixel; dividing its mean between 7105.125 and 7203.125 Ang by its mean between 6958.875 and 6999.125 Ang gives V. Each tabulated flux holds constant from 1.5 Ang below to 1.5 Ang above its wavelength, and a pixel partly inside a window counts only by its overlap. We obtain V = 1.15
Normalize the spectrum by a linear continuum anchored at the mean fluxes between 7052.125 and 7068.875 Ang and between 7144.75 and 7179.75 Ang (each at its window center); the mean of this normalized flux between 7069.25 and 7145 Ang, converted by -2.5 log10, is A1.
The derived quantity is 0.02 mag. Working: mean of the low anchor 2.68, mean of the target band 2.64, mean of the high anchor 2.72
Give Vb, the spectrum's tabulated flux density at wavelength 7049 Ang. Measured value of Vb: 2.582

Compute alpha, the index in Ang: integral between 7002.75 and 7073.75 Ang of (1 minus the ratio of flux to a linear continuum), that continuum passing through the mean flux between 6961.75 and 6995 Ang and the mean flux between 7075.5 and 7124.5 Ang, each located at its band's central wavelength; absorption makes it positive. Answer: -3.6 Ang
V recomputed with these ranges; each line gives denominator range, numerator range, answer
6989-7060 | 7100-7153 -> 1.05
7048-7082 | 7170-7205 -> 1.06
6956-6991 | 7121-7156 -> 1.12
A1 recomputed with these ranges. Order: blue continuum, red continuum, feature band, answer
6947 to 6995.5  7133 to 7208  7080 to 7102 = 0.04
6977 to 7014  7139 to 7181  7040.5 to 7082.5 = -0.03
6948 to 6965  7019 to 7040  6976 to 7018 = 0.07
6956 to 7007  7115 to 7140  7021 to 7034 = -0.05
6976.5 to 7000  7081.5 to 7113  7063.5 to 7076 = -0.07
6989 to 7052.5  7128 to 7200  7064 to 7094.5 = 0.02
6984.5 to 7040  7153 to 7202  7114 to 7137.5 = 0.01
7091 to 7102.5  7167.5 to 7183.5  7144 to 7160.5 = -0.02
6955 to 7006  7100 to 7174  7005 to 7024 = -0.04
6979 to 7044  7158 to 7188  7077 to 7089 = 0.04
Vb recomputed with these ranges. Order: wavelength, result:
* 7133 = 2.692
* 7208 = 2.728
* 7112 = 2.754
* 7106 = 2.708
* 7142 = 2.65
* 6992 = 2.508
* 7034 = 2.711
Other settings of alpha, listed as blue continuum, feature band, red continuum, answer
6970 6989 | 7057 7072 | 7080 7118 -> -1.01 Ang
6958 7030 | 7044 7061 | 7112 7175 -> 0.03 Ang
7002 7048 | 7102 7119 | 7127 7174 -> -0.18 Ang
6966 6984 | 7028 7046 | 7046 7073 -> -0.56 Ang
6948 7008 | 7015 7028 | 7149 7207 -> -0.36 Ang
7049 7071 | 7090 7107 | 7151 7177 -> 0.67 Ang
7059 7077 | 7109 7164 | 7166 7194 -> 0.74 Ang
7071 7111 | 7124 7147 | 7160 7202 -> 0.06 Ang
